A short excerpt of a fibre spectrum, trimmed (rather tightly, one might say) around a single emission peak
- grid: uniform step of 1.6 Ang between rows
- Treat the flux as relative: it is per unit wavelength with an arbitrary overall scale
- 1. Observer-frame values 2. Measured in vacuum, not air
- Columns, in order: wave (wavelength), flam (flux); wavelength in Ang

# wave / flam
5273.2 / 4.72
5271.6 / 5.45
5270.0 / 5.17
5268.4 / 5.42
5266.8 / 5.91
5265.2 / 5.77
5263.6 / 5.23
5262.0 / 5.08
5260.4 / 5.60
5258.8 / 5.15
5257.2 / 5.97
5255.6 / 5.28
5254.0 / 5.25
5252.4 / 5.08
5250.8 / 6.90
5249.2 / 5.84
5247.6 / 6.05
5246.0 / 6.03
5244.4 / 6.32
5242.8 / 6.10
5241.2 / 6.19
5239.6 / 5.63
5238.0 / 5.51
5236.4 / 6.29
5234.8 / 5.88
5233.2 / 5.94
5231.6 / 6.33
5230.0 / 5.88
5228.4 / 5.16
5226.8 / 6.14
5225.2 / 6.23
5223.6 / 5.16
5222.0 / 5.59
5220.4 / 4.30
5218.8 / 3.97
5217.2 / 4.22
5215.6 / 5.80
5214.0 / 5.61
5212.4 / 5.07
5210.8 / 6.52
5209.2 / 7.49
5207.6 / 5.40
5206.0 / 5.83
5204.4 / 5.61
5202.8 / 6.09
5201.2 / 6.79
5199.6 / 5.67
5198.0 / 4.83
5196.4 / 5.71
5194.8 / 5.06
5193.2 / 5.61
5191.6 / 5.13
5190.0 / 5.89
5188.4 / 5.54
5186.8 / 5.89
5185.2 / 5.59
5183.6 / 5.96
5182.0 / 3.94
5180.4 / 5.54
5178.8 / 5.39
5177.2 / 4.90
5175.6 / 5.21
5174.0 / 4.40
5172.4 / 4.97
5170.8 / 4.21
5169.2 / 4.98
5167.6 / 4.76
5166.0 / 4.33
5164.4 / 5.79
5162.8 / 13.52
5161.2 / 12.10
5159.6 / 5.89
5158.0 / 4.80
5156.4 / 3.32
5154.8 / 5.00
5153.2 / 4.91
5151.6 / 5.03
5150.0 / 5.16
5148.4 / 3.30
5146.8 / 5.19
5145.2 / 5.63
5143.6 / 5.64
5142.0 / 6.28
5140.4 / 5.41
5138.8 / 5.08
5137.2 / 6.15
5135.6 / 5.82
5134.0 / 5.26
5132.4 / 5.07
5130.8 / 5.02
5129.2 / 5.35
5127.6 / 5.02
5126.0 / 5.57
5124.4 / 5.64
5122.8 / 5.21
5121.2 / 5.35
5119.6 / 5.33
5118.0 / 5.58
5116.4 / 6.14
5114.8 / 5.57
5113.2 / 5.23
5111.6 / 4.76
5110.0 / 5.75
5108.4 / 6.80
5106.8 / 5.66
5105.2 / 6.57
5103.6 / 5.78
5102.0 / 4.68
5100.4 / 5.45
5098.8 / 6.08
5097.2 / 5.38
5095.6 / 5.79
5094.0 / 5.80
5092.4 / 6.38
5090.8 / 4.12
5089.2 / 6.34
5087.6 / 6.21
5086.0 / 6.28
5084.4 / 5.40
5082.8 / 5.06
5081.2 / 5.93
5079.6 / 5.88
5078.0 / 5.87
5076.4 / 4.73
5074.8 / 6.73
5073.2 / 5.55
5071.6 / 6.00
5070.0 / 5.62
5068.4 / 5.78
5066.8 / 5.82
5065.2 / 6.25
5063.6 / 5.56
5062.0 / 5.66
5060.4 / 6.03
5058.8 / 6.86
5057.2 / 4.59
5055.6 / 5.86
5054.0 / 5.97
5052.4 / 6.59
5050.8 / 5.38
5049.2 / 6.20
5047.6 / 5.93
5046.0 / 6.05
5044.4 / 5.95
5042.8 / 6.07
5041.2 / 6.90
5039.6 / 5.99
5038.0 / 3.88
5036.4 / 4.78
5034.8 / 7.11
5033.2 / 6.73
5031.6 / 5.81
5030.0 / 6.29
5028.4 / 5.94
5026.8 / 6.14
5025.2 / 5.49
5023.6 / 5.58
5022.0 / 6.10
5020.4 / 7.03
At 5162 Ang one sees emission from Hgamma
